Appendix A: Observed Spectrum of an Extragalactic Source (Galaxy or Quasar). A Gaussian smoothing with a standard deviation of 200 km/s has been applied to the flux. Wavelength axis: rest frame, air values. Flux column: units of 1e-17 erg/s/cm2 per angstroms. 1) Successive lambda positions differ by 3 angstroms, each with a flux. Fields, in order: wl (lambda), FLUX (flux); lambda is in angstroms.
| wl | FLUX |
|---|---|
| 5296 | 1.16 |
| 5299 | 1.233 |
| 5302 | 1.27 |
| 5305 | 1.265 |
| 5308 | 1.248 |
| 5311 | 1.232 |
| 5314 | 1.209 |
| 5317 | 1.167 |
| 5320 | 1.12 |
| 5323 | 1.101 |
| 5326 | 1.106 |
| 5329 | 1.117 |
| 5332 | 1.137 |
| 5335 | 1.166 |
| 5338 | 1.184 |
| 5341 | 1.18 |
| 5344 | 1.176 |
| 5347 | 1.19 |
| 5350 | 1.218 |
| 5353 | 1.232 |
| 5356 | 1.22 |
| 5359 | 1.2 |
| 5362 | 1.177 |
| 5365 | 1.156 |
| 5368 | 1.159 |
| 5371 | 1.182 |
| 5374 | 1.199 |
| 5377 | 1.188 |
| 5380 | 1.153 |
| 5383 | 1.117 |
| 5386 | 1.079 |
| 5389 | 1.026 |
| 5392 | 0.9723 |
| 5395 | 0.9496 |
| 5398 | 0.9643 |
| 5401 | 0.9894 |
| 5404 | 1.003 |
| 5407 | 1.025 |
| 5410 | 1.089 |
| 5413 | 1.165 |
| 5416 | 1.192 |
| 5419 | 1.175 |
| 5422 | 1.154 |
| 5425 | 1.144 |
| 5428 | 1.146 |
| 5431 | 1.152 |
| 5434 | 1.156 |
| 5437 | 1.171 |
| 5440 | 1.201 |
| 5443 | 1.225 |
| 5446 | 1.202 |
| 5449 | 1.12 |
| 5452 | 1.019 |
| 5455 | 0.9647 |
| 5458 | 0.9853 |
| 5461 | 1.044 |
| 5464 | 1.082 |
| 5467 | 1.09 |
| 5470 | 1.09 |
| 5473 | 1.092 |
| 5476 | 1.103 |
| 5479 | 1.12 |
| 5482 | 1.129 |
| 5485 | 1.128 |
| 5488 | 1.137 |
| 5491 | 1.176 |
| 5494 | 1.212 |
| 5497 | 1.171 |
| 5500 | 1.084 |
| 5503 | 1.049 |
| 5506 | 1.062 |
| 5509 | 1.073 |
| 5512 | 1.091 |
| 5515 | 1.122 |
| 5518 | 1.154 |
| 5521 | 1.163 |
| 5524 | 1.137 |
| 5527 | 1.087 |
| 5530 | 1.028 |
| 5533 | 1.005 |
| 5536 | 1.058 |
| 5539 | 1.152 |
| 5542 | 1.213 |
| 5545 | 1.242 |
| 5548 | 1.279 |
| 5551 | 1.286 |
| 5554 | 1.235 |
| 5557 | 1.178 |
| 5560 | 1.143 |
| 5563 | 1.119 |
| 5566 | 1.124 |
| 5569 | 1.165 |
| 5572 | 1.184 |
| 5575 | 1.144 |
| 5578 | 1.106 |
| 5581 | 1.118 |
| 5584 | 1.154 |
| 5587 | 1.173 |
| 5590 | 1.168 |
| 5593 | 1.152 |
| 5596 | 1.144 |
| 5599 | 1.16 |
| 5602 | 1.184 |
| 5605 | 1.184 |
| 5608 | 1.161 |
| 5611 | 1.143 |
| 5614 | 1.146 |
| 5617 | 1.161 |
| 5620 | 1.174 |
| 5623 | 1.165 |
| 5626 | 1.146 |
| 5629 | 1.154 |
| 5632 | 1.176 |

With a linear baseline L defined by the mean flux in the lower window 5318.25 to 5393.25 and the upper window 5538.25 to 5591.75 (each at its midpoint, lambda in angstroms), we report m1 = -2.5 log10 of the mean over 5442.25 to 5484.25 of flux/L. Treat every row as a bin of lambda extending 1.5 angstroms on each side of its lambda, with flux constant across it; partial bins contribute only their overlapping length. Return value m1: 0.07 mag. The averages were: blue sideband 1.15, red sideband 1.18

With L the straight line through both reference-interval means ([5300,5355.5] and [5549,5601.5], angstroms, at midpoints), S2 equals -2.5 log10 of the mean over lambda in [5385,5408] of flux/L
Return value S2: 0.18 mag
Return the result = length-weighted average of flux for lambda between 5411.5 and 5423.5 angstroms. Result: 1.17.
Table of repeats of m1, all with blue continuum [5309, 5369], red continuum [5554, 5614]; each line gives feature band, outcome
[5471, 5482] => 0.05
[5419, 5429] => 0.01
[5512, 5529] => 0.03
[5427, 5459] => 0.04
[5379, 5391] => 0.08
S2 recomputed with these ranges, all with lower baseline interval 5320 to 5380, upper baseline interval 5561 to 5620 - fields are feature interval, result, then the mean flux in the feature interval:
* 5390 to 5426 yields 0.10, 1.07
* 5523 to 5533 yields 0.09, 1.07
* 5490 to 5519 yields 0.04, 1.12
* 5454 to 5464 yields 0.15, 1.01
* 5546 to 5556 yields -0.09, 1.26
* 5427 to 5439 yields 0.01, 1.16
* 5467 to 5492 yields 0.04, 1.12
